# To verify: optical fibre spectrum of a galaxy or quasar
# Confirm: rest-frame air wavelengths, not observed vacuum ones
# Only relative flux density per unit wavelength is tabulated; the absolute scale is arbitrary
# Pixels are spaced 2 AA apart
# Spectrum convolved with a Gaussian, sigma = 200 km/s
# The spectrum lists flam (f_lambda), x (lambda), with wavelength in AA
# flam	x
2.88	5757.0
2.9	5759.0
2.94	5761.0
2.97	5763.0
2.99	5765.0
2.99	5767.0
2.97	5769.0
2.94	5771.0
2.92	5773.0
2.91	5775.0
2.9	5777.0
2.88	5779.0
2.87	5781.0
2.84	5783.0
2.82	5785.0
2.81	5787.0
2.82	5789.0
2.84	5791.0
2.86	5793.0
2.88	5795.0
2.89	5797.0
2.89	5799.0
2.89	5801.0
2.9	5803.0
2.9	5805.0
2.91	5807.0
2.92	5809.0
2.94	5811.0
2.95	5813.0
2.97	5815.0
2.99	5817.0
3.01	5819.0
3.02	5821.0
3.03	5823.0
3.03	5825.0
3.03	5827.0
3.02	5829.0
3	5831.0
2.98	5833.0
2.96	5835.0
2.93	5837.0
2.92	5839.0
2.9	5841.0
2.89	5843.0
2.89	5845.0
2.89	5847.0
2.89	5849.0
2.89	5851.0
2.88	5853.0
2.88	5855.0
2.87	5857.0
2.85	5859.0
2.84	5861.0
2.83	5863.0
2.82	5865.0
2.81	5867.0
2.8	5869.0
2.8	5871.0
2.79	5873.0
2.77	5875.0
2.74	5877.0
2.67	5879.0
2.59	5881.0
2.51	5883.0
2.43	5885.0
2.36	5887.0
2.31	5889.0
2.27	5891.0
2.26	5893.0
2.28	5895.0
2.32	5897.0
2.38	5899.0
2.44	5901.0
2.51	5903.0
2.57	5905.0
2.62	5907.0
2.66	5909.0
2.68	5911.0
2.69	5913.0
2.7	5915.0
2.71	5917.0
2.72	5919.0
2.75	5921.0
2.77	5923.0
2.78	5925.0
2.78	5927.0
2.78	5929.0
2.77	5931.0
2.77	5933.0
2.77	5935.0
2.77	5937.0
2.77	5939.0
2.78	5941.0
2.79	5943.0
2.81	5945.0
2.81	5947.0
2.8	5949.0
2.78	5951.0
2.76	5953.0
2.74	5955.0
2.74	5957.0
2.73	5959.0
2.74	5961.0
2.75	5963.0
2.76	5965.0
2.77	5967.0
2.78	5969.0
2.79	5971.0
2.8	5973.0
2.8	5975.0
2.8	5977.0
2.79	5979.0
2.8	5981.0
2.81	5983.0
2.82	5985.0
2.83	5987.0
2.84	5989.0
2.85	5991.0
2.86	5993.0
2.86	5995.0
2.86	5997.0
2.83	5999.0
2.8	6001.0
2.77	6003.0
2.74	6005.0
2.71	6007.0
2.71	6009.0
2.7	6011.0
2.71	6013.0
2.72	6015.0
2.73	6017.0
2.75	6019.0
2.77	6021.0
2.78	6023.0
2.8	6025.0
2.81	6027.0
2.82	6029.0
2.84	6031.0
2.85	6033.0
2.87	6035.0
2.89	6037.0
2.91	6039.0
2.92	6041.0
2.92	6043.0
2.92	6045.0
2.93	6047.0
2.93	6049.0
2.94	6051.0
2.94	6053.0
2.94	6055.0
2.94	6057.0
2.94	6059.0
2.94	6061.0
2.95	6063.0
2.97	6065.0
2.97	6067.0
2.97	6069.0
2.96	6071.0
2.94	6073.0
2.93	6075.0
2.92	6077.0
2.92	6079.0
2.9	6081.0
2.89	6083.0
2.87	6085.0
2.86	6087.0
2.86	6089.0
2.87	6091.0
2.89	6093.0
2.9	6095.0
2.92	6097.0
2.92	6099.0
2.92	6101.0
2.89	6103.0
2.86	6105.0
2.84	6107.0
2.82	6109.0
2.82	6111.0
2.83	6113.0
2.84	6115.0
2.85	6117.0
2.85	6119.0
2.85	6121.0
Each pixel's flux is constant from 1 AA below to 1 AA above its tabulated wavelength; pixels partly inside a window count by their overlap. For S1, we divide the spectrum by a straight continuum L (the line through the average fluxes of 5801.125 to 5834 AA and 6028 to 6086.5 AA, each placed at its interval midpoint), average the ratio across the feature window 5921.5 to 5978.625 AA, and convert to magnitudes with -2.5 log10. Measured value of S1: 0.06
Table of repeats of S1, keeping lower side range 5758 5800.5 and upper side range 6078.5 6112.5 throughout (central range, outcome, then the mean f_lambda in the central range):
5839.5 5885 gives 0.03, 2.8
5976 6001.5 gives 0.02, 2.83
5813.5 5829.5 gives -0.04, 3.01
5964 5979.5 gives 0.04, 2.79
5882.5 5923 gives 0.15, 2.51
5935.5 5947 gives 0.04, 2.79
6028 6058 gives -0.01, 2.9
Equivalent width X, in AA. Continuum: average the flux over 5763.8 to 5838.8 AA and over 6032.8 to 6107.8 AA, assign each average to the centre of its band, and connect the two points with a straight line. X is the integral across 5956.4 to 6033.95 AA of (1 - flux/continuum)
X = 3.5 AA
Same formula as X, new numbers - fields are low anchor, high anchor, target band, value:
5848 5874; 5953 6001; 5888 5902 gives 2.5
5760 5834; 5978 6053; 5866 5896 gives 3.4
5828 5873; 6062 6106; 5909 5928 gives 1.1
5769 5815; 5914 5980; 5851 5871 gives 0.0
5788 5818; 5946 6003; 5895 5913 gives 2.0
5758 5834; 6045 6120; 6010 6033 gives 1.1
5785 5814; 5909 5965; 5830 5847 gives -0.5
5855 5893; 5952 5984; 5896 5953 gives 0.6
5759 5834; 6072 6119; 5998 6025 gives 1.3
